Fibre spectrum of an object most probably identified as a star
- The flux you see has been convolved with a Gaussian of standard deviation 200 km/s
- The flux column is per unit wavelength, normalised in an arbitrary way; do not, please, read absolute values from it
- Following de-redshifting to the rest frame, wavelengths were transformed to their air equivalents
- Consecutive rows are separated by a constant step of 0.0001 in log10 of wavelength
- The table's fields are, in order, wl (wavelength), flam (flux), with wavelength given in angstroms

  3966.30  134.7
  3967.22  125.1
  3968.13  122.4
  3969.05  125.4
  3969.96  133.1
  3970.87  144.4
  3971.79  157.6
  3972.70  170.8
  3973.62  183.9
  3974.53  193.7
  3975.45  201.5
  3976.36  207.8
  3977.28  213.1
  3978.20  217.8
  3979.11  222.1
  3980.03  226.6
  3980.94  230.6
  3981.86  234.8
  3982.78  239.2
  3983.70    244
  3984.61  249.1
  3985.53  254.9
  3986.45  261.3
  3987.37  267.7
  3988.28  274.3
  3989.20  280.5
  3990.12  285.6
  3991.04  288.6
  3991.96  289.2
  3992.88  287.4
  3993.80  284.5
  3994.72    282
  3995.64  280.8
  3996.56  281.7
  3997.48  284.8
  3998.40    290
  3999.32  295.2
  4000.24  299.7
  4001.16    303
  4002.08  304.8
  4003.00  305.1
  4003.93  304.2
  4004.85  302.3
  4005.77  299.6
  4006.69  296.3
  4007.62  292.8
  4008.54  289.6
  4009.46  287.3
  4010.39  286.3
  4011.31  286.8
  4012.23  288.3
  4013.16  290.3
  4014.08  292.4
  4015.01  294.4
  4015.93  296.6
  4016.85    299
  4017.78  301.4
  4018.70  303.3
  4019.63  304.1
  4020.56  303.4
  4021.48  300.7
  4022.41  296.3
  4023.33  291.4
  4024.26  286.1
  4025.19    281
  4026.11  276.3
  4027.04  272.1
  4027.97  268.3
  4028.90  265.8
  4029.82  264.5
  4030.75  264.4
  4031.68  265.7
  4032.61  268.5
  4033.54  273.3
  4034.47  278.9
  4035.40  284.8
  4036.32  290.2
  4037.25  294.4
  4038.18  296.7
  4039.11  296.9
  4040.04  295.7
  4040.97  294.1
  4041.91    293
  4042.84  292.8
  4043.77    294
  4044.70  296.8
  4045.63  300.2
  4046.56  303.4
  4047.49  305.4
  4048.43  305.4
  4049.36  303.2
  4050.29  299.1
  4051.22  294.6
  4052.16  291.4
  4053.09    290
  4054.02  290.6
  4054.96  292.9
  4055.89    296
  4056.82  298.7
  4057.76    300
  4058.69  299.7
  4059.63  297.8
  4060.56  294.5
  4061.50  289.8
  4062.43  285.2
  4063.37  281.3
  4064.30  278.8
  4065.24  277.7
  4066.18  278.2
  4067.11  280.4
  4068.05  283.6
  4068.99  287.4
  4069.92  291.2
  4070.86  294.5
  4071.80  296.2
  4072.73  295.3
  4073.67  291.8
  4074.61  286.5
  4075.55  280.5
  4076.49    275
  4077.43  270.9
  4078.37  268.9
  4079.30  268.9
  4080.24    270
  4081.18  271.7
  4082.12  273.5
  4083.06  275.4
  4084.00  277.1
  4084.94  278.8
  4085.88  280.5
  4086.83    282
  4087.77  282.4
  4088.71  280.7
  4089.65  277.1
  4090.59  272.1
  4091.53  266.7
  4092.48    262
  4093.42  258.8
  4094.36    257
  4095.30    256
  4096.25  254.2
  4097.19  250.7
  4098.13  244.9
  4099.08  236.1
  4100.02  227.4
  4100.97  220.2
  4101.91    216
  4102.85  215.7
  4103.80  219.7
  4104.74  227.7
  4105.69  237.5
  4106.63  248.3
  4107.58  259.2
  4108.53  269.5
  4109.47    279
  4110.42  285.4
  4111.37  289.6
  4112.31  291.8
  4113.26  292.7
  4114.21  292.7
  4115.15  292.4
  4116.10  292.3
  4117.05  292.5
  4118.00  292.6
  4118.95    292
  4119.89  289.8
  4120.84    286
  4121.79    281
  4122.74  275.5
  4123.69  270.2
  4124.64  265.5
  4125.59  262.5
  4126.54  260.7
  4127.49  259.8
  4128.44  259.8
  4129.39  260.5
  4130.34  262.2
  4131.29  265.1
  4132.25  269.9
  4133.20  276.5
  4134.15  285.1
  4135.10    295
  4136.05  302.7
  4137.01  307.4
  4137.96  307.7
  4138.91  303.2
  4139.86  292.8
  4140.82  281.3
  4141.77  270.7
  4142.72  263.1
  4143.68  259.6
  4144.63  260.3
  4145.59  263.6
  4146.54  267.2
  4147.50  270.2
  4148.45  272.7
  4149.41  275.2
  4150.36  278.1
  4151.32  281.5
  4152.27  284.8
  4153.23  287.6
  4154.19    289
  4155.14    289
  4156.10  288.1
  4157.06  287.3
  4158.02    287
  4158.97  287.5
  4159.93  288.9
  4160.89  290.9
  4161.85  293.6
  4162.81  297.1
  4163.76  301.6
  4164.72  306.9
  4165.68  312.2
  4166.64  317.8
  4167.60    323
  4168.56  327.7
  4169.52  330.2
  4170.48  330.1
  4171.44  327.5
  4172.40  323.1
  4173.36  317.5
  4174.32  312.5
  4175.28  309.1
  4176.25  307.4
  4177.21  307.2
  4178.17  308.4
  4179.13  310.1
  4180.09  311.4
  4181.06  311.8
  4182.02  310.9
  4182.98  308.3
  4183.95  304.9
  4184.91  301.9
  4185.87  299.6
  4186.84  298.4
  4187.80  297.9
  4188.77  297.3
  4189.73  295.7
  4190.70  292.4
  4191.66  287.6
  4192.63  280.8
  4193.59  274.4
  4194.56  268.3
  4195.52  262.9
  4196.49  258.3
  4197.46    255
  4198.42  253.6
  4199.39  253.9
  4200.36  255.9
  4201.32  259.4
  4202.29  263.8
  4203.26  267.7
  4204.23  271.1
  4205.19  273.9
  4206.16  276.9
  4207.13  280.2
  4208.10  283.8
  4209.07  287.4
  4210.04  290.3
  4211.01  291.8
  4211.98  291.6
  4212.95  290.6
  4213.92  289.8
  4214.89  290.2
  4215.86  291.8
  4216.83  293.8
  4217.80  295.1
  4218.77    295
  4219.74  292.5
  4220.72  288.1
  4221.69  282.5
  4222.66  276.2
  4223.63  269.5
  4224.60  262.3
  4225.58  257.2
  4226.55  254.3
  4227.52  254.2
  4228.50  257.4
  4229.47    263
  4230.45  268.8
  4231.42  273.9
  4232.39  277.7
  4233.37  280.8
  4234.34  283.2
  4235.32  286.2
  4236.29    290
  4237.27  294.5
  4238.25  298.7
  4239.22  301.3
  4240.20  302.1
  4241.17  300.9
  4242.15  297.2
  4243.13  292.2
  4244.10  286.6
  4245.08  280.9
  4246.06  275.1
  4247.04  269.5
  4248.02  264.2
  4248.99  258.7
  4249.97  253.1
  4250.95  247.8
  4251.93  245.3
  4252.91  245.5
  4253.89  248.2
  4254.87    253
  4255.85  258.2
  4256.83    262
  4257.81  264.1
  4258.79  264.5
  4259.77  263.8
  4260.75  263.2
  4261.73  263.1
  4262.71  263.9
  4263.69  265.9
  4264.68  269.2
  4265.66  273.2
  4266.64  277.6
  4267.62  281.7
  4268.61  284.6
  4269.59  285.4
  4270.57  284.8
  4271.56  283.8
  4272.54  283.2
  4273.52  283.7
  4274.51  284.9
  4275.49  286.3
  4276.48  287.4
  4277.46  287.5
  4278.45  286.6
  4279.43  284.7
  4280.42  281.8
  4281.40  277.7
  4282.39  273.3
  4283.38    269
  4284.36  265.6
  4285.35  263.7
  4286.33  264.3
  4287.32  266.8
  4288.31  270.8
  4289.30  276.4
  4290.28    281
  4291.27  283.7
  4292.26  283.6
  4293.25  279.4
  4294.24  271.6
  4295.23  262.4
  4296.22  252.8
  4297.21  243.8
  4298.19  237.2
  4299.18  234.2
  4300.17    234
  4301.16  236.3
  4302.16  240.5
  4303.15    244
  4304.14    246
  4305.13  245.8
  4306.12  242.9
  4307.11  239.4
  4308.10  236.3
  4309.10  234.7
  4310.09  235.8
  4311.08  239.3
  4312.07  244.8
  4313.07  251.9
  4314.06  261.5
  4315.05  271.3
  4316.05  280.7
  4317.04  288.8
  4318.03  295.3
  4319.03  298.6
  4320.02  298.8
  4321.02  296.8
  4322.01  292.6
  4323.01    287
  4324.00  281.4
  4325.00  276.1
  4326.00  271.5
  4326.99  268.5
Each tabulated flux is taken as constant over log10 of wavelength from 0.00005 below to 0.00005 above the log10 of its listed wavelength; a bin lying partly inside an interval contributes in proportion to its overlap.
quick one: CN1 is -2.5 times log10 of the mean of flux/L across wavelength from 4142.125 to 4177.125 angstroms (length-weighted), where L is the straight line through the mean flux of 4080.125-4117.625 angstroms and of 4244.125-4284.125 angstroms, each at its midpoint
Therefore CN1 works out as -0.11 mag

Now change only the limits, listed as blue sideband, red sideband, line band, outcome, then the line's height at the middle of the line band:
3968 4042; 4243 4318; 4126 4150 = -0.04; 266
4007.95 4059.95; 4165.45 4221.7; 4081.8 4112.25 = 0.13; 292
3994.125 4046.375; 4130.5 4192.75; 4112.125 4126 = 0.03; 294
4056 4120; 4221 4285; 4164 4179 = -0.16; 274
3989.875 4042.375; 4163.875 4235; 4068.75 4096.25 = 0.05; 289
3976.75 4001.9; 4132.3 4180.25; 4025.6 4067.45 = -0.05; 276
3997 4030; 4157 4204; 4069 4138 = 0.09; 294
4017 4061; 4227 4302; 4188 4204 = 0.03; 277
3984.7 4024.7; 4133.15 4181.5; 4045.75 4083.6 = 0.02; 292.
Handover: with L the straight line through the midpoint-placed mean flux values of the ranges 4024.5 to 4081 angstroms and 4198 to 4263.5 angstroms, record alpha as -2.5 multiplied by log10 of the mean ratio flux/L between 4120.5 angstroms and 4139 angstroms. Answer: 0.02 mag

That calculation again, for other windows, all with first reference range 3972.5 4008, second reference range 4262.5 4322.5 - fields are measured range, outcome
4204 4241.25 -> -0.06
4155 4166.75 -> -0.11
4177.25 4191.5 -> -0.14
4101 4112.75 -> 0.05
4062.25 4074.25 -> -0.09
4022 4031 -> -0.05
